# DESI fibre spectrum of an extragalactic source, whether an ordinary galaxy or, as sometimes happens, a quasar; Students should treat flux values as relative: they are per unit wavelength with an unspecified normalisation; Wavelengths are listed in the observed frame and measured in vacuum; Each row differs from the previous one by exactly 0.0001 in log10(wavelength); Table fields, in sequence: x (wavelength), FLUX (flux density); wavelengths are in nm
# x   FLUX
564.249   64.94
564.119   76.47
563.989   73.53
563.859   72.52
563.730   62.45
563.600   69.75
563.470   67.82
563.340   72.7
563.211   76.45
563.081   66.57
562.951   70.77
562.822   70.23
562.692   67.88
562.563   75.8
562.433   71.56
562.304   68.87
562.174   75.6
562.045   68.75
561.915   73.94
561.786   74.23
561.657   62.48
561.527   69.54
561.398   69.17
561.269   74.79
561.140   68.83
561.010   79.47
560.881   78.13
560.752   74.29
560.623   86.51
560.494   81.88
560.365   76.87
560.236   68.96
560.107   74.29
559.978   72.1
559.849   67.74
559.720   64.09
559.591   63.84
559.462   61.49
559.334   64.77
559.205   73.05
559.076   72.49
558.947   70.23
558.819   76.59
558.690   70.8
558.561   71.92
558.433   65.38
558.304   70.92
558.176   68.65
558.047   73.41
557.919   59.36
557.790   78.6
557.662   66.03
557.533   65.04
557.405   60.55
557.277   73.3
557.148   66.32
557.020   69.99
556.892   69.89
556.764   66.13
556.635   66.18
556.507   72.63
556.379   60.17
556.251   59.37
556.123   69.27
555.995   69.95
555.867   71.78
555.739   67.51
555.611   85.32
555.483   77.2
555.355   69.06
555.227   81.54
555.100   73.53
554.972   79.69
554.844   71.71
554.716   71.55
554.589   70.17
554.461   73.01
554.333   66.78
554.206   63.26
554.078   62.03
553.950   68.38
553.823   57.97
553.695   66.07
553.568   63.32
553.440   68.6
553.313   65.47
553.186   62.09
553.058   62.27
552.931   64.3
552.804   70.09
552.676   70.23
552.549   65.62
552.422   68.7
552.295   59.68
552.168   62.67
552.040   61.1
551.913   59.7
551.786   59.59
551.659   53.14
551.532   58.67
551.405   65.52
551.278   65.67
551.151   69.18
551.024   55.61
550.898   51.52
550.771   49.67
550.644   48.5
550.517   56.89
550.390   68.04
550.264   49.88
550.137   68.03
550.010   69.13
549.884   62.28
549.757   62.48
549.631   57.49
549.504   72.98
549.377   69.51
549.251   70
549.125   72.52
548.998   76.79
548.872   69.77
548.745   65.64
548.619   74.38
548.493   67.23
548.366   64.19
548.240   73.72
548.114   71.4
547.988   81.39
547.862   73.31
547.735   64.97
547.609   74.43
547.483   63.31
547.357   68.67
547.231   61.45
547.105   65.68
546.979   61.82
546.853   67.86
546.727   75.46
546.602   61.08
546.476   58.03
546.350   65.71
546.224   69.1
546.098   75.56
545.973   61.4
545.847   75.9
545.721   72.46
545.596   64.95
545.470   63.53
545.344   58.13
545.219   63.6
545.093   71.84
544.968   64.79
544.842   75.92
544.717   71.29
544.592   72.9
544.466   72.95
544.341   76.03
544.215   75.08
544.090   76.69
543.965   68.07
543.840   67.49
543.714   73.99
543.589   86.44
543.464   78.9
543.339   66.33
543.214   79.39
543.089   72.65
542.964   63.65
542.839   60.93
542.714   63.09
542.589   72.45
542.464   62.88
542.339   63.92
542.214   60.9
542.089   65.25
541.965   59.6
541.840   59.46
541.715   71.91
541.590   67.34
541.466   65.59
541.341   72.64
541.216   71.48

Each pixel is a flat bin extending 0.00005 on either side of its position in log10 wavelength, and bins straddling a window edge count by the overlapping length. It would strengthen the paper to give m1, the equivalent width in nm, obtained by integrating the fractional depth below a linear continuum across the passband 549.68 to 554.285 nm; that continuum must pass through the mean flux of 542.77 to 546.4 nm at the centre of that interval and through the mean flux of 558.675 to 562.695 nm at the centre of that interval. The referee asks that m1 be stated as 0.59 nm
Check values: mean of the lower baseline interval 70.5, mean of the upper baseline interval 71.9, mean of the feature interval 62.1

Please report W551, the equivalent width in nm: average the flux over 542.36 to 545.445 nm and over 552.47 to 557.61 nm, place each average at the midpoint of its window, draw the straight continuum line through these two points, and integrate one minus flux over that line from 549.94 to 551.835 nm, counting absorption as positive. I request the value 0.272 nm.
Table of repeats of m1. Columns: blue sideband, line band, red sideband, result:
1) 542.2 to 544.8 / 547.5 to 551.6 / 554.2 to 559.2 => 0.294 nm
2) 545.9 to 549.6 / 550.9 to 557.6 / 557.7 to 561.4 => 0.350 nm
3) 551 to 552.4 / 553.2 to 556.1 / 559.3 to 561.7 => -0.232 nm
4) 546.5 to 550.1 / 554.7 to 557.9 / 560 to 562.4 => 0.059 nm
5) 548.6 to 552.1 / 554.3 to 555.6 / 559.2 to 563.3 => -0.146 nm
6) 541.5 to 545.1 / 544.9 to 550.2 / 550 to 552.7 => -0.259 nm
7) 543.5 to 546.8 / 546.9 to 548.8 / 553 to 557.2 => 0.024 nm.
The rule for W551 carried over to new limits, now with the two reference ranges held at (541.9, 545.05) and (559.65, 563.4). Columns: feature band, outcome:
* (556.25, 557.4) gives 0.075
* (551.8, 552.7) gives 0.099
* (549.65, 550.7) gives 0.153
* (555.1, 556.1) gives -0.037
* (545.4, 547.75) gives 0.119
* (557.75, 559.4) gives 0.040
